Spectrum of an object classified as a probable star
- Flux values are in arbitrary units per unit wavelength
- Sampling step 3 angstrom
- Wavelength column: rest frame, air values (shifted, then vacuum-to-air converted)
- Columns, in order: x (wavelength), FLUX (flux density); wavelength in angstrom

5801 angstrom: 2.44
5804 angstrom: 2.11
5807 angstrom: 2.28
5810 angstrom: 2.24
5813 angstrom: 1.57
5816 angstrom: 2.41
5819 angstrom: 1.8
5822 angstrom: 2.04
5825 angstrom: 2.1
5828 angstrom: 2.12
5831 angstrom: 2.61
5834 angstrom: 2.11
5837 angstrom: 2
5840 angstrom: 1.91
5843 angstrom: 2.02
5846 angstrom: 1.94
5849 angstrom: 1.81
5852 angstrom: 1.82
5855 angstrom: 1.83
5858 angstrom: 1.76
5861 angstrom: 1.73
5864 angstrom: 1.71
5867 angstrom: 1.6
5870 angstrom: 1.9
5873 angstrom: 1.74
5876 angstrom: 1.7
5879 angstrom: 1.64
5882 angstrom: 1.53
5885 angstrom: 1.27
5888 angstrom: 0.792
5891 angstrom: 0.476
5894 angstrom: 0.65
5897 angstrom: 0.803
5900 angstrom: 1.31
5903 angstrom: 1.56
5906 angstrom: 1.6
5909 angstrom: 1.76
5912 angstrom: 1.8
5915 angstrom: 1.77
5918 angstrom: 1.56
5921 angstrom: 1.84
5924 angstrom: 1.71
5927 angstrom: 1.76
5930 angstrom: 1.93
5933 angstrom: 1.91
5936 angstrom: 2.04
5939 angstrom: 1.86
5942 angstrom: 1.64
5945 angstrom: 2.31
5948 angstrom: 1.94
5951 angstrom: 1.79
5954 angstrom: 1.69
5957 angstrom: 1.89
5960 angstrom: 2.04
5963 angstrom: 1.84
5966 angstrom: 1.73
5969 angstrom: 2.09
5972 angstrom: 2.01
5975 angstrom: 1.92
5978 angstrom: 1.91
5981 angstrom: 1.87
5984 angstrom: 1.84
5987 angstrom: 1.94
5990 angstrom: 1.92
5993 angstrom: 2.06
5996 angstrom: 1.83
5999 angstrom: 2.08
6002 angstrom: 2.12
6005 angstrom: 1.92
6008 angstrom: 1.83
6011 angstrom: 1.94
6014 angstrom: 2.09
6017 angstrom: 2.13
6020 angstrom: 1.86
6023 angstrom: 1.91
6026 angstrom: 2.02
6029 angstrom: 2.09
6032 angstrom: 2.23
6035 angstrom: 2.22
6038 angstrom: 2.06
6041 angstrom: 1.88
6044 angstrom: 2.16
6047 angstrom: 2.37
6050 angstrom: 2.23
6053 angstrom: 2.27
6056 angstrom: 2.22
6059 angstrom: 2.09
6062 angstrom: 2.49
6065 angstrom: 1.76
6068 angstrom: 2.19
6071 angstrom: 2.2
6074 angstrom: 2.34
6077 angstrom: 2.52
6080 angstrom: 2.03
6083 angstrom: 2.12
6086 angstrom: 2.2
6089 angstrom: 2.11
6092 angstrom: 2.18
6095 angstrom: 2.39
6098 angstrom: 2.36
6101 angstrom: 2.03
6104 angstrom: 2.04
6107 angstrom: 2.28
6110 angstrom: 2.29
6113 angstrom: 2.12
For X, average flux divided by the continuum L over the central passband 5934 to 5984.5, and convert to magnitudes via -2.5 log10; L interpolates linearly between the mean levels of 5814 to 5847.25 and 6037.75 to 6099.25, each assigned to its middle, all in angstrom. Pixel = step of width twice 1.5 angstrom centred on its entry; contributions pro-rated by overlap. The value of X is 0.13 mag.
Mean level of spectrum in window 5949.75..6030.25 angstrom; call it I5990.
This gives 1.94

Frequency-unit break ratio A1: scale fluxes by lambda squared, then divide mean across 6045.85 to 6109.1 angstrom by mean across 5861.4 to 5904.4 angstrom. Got 1.76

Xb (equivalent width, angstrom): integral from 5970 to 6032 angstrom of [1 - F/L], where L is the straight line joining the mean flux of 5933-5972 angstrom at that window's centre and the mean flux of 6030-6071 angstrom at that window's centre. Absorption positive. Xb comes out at 2.0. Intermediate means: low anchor 1.91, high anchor 2.17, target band 1.97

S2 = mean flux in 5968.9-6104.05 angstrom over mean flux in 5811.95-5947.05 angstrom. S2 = 1.21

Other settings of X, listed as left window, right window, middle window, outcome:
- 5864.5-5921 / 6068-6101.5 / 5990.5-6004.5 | -0.079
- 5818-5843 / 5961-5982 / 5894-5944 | 0.193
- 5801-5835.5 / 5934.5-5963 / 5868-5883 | 0.194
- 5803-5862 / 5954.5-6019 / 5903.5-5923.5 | 0.156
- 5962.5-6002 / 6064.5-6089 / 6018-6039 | 0.000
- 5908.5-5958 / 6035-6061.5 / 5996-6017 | 0.031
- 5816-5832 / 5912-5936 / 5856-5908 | 0.356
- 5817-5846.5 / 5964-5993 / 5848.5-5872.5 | 0.159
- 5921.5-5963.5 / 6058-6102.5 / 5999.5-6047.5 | 0.013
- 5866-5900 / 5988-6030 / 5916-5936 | -0.185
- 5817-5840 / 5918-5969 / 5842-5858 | 0.107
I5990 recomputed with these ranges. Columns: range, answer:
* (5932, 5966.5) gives 1.89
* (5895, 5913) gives 1.44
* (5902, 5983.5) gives 1.85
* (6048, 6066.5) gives 2.18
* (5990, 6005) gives 2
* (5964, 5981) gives 1.92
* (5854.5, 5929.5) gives 1.51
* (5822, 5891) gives 1.78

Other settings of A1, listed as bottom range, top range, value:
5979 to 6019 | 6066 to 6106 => 1.15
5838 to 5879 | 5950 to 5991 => 1.09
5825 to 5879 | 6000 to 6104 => 1.20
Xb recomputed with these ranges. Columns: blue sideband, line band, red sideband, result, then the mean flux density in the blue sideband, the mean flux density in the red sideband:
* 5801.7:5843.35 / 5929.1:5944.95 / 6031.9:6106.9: 1.7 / 2.1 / 2.19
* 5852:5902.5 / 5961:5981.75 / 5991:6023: -1.0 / 1.42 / 1.98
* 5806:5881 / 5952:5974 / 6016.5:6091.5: 1.7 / 1.93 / 2.15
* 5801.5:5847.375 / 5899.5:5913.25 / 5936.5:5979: 2.5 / 2.09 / 1.91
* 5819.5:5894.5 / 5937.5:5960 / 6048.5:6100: 0.6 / 1.73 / 2.22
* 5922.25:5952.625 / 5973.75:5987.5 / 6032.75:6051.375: 0.7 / 1.89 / 2.16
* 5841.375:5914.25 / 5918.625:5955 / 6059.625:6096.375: -2.7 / 1.53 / 2.21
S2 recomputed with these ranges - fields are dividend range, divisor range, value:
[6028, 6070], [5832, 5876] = 1.17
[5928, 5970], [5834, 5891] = 1.13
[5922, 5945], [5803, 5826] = 0.90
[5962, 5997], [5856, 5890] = 1.22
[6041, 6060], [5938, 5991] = 1.16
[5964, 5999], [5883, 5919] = 1.51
